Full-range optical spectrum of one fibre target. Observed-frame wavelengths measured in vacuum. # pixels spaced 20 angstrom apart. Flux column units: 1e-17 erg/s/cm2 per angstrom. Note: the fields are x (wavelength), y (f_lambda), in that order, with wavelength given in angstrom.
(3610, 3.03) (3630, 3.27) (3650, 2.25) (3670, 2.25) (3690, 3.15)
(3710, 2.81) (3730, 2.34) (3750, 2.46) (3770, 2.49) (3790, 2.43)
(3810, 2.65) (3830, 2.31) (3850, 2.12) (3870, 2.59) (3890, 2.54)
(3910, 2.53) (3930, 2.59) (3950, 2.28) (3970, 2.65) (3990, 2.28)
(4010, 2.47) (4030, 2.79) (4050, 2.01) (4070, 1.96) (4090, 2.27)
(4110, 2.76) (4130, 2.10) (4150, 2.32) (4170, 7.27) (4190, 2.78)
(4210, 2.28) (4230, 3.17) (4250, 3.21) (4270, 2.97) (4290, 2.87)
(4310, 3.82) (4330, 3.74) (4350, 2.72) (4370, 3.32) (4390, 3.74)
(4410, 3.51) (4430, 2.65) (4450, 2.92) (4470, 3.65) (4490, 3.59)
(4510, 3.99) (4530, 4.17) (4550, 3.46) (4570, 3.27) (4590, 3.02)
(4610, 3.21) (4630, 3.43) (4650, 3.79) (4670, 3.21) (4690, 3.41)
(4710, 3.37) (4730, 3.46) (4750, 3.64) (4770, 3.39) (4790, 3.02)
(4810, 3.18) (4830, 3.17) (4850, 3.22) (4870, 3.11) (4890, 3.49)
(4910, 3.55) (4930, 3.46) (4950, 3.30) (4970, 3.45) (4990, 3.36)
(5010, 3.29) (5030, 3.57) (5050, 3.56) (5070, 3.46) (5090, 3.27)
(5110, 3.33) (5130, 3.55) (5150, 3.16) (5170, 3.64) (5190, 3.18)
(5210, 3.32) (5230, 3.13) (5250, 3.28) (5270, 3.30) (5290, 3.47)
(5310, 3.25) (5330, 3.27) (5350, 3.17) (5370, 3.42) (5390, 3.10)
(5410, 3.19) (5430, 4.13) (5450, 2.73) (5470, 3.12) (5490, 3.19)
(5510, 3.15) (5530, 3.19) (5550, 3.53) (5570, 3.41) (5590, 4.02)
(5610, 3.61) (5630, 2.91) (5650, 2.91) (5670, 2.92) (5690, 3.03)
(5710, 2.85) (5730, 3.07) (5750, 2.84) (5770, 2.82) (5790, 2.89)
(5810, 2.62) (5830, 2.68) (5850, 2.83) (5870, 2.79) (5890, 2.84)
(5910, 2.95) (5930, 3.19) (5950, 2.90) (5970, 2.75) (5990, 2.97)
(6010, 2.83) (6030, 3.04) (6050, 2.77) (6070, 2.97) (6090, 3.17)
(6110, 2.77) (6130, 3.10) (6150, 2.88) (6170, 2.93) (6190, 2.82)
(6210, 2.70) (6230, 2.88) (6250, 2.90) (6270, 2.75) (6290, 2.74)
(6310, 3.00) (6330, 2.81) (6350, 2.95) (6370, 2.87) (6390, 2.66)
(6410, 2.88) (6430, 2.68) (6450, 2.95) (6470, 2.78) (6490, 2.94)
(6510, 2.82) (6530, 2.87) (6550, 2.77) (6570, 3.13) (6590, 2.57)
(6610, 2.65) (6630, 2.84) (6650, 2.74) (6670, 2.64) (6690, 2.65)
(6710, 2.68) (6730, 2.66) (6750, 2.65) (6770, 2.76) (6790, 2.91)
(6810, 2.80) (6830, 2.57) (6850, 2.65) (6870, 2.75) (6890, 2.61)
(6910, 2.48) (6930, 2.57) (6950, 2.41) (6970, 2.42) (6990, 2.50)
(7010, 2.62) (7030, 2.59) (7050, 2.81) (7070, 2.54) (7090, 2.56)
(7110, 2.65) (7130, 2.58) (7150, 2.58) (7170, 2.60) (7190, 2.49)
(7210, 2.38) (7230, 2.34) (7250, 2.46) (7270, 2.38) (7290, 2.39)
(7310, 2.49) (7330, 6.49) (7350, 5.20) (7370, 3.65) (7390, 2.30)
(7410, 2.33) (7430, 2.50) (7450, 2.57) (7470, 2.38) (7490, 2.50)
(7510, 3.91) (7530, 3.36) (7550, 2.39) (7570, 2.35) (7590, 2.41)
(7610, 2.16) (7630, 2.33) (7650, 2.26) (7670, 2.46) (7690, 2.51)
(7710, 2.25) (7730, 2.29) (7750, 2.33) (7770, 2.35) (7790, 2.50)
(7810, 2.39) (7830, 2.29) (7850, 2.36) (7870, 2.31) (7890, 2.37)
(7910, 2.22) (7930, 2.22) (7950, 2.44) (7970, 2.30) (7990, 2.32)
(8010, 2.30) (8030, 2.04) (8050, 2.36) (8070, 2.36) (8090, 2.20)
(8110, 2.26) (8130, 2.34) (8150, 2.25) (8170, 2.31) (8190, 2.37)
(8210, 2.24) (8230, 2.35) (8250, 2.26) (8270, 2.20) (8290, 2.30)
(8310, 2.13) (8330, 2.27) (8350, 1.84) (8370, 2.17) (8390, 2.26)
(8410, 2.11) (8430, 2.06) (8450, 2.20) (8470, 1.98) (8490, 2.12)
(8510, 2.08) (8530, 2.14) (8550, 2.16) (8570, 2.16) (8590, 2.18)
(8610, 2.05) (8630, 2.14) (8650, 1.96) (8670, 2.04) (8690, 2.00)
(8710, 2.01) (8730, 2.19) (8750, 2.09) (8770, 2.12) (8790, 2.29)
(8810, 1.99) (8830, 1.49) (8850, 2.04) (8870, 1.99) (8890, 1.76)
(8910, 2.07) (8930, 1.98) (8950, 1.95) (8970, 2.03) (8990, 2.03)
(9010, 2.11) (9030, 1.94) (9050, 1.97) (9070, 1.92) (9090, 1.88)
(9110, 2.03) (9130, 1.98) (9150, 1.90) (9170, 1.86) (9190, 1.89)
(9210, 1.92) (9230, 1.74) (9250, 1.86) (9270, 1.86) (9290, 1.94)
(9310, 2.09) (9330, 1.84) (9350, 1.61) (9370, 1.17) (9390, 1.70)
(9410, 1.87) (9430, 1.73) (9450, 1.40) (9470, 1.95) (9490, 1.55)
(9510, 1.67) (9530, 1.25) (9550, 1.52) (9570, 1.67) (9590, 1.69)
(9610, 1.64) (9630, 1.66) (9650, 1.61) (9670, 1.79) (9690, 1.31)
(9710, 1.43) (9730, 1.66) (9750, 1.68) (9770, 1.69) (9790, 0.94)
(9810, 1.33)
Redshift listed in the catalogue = 0.118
